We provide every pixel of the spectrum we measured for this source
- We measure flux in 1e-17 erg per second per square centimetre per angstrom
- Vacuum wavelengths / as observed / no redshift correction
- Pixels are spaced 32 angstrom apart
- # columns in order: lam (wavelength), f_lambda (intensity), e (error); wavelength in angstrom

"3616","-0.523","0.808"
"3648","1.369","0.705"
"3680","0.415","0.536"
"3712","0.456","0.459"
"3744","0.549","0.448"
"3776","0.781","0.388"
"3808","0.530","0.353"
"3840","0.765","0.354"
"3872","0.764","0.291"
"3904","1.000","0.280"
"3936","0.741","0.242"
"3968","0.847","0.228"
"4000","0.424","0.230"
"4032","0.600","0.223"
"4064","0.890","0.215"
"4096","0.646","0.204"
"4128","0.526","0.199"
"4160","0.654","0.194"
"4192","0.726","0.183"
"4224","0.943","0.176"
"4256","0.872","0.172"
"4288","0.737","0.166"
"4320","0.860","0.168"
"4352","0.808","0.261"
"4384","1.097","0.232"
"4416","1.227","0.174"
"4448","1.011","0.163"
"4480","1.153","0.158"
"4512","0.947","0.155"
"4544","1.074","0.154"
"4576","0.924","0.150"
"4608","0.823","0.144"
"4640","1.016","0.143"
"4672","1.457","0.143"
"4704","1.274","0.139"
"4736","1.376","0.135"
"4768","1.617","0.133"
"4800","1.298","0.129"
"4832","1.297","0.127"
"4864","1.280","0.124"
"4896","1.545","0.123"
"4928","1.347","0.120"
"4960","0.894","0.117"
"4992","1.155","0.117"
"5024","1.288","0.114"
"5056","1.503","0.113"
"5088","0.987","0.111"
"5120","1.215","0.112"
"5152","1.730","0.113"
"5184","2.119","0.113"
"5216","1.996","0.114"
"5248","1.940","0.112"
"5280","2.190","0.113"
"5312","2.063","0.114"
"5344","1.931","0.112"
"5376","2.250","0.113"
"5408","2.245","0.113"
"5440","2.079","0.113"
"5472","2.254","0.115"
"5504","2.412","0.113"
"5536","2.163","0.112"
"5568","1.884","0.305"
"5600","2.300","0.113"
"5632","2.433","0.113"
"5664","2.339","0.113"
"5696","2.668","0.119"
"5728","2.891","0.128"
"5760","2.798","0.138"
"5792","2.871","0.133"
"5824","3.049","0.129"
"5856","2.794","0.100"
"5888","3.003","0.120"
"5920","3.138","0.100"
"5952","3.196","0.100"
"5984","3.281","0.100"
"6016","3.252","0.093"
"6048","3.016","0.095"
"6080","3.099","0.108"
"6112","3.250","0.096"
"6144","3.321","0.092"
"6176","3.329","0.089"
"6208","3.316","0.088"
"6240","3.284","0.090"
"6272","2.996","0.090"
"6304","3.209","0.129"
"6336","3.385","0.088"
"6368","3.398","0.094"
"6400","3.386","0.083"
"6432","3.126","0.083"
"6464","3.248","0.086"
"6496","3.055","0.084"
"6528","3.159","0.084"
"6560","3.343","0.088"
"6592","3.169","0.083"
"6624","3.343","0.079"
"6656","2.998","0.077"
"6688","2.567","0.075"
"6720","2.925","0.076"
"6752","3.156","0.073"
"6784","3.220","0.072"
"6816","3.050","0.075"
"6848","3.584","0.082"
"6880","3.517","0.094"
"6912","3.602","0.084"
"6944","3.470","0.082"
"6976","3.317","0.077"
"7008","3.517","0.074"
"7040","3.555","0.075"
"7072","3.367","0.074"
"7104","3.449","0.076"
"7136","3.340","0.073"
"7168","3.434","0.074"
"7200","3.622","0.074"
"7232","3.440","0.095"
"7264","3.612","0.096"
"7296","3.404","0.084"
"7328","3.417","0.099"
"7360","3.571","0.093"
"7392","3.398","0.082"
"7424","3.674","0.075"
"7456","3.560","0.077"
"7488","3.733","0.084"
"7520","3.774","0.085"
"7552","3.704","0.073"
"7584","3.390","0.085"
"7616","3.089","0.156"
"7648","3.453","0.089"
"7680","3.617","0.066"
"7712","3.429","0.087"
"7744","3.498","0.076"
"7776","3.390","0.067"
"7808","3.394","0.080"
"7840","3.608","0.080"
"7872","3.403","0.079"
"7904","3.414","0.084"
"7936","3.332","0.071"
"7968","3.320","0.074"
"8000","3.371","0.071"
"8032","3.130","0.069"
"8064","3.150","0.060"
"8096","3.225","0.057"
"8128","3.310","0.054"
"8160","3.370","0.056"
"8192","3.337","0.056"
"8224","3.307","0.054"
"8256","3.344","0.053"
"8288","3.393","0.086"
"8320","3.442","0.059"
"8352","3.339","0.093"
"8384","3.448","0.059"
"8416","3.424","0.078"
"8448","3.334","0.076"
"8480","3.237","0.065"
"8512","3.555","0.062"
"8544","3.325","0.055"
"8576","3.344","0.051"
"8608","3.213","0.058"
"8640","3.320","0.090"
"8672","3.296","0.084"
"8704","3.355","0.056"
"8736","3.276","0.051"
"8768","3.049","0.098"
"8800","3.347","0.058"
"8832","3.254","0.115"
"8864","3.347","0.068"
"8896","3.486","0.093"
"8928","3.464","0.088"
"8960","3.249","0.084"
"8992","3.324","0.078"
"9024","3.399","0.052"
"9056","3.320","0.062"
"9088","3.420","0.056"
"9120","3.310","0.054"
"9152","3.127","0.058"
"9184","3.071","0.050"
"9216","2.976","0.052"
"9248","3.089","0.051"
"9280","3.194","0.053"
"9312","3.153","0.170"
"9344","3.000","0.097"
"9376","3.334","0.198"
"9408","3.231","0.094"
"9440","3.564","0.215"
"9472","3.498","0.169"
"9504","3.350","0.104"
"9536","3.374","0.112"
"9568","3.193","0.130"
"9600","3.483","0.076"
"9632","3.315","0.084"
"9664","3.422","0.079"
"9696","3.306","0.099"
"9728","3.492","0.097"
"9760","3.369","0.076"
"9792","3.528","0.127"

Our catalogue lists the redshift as 0.293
